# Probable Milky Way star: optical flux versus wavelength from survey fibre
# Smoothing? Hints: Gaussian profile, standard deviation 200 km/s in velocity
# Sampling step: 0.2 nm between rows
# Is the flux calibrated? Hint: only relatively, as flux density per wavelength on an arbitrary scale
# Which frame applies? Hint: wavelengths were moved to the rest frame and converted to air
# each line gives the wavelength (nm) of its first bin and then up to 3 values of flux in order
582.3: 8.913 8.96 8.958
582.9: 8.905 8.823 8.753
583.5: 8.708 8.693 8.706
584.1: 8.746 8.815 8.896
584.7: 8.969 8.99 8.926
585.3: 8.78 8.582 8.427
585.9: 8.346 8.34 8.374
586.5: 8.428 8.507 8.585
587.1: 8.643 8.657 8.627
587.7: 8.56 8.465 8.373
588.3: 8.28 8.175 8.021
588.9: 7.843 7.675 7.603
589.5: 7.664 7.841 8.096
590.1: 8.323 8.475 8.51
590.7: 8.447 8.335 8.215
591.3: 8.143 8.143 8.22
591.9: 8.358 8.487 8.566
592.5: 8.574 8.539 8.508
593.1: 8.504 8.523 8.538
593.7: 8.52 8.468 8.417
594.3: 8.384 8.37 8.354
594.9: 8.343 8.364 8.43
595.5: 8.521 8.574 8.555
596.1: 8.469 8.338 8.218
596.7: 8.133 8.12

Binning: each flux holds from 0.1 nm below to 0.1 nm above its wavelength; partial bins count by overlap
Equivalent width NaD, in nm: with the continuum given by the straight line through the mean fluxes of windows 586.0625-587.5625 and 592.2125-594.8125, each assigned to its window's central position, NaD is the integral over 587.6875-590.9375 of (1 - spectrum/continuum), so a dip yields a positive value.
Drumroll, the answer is 0.14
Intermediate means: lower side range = 8.52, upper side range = 8.48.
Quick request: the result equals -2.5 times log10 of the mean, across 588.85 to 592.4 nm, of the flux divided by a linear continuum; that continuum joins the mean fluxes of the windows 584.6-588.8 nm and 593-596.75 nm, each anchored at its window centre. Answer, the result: 0.04 mag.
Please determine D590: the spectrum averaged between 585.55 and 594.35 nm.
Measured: 8.34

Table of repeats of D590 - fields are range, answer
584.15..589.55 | 8.44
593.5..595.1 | 8.41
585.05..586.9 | 8.52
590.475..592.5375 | 8.35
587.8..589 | 8.19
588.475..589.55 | 7.81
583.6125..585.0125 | 8.83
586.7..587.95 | 8.59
